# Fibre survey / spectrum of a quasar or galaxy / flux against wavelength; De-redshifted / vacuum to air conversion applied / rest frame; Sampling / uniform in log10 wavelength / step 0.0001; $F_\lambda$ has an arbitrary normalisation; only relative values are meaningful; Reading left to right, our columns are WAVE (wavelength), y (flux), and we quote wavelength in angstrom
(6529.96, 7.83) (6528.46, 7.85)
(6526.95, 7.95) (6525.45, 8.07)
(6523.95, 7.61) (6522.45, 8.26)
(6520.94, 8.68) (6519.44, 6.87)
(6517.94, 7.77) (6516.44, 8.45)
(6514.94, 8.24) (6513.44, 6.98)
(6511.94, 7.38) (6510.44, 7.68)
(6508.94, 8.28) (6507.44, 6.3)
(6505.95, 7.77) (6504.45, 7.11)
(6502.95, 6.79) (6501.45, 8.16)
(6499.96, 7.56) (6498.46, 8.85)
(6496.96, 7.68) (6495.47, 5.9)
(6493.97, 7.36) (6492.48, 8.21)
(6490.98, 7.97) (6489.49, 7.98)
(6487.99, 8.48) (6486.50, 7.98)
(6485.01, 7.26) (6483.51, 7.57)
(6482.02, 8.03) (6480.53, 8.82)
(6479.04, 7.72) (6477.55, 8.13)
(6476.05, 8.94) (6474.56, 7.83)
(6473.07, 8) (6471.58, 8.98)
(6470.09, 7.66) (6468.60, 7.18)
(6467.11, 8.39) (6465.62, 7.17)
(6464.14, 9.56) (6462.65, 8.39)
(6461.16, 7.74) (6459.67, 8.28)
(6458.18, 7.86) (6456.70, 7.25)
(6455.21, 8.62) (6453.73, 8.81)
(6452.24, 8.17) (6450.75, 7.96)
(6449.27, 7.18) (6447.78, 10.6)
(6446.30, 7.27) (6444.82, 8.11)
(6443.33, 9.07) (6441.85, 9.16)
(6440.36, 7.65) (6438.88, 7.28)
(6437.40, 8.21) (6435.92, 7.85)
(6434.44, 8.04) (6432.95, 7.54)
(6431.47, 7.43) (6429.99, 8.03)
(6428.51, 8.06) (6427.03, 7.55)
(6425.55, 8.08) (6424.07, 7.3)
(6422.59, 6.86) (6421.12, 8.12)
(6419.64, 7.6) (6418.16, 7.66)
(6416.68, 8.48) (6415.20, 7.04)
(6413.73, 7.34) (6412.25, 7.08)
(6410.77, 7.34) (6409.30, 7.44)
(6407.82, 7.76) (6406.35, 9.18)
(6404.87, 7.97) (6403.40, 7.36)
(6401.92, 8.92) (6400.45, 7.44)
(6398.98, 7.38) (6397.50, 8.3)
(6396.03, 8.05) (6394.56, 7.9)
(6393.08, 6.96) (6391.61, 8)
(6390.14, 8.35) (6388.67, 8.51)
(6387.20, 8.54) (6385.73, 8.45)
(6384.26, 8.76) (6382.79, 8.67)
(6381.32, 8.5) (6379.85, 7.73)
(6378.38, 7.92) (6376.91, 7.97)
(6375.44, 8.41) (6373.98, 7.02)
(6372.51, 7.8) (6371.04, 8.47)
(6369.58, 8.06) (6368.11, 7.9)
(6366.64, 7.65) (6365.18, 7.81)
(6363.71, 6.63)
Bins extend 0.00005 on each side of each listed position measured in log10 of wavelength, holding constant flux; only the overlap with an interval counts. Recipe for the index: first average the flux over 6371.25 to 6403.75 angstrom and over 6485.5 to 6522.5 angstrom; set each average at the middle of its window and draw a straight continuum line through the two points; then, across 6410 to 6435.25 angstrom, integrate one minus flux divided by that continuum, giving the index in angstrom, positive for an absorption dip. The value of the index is 1.0 angstrom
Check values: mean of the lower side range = 8.06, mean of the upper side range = 7.69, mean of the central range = 7.62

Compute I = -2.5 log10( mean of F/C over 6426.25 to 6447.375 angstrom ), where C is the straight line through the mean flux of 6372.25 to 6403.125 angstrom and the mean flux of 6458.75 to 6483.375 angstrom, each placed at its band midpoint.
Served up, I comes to 0.02 mag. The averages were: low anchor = 8.07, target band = 7.99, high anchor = 8.16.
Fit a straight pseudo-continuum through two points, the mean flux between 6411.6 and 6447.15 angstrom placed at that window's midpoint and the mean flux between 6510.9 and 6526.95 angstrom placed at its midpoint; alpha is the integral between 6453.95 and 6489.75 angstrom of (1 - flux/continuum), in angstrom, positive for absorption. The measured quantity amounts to -1.3 angstrom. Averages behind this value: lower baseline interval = 7.8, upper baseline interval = 7.83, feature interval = 8.09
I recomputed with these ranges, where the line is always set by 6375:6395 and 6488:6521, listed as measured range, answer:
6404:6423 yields 0.05 mag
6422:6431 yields 0.05 mag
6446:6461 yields -0.05 mag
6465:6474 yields -0.02 mag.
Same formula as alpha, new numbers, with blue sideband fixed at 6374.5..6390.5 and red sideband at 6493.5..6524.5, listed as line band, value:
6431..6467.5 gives -0.92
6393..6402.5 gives 0.40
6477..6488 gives -0.29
